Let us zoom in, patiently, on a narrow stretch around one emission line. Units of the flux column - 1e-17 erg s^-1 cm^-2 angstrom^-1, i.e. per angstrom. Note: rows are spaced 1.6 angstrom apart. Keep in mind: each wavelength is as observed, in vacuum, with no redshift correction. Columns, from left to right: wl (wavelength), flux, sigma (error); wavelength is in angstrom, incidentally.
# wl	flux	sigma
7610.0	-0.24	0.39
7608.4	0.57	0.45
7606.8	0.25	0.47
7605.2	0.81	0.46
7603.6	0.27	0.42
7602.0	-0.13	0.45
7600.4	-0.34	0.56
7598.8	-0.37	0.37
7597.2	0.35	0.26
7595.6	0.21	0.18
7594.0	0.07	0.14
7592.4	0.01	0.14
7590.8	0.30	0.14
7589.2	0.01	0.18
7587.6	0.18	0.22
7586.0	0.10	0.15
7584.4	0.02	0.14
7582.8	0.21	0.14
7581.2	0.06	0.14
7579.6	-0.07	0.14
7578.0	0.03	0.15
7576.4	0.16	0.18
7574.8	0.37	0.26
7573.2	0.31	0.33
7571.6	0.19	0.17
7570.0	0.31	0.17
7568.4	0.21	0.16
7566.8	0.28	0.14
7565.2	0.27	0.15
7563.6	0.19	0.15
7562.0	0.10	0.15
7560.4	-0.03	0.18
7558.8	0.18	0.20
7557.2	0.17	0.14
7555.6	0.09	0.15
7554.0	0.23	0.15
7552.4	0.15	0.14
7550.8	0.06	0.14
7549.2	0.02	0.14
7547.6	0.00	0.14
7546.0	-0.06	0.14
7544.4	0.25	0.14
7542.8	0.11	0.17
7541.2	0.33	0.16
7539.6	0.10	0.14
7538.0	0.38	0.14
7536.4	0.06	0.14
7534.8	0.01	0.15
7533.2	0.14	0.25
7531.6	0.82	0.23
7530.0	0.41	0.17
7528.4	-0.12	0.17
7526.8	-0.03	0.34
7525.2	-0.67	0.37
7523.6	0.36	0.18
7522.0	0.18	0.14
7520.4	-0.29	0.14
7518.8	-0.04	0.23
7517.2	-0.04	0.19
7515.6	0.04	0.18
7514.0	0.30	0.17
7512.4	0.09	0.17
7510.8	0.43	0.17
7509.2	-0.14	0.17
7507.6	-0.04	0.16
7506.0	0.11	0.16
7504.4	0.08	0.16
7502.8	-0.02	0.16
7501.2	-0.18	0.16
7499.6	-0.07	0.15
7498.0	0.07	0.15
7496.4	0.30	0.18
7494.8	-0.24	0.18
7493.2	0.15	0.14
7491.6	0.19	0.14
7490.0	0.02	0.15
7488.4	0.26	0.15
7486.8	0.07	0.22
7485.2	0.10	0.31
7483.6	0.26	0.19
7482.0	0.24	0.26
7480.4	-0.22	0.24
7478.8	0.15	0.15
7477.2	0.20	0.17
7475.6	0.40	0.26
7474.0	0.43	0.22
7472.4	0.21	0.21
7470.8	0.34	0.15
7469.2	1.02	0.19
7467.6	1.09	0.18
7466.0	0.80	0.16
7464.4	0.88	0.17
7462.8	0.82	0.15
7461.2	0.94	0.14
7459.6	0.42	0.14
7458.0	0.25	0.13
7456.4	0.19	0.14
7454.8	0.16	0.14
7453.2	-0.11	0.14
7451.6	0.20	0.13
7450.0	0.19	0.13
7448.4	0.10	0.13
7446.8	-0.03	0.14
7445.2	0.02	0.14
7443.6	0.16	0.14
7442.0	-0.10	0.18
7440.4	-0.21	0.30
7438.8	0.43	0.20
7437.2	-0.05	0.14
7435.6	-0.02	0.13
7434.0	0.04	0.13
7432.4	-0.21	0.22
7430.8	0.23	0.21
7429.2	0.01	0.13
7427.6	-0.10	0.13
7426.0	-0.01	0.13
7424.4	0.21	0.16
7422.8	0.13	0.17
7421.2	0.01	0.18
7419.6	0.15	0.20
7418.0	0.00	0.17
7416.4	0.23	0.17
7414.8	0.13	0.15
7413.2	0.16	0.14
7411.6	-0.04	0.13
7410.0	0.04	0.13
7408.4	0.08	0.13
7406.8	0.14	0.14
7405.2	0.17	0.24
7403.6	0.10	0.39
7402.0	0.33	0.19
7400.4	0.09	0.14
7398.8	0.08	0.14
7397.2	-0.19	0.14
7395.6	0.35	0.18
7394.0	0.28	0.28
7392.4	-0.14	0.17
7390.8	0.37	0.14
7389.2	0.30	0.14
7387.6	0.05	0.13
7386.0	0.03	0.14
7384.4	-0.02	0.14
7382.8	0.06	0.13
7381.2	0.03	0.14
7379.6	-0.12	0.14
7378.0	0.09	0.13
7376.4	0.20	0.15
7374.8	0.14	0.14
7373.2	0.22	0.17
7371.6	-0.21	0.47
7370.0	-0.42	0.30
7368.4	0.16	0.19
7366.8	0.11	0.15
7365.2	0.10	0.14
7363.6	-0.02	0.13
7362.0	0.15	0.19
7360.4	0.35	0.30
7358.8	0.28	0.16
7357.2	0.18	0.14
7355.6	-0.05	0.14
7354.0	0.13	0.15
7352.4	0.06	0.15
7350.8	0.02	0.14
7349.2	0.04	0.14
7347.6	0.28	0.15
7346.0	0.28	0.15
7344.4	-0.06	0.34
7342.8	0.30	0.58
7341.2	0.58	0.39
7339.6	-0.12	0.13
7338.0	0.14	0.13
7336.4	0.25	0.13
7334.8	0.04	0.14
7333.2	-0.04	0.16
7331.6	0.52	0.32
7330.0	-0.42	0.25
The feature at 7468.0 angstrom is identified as [O II] 3727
